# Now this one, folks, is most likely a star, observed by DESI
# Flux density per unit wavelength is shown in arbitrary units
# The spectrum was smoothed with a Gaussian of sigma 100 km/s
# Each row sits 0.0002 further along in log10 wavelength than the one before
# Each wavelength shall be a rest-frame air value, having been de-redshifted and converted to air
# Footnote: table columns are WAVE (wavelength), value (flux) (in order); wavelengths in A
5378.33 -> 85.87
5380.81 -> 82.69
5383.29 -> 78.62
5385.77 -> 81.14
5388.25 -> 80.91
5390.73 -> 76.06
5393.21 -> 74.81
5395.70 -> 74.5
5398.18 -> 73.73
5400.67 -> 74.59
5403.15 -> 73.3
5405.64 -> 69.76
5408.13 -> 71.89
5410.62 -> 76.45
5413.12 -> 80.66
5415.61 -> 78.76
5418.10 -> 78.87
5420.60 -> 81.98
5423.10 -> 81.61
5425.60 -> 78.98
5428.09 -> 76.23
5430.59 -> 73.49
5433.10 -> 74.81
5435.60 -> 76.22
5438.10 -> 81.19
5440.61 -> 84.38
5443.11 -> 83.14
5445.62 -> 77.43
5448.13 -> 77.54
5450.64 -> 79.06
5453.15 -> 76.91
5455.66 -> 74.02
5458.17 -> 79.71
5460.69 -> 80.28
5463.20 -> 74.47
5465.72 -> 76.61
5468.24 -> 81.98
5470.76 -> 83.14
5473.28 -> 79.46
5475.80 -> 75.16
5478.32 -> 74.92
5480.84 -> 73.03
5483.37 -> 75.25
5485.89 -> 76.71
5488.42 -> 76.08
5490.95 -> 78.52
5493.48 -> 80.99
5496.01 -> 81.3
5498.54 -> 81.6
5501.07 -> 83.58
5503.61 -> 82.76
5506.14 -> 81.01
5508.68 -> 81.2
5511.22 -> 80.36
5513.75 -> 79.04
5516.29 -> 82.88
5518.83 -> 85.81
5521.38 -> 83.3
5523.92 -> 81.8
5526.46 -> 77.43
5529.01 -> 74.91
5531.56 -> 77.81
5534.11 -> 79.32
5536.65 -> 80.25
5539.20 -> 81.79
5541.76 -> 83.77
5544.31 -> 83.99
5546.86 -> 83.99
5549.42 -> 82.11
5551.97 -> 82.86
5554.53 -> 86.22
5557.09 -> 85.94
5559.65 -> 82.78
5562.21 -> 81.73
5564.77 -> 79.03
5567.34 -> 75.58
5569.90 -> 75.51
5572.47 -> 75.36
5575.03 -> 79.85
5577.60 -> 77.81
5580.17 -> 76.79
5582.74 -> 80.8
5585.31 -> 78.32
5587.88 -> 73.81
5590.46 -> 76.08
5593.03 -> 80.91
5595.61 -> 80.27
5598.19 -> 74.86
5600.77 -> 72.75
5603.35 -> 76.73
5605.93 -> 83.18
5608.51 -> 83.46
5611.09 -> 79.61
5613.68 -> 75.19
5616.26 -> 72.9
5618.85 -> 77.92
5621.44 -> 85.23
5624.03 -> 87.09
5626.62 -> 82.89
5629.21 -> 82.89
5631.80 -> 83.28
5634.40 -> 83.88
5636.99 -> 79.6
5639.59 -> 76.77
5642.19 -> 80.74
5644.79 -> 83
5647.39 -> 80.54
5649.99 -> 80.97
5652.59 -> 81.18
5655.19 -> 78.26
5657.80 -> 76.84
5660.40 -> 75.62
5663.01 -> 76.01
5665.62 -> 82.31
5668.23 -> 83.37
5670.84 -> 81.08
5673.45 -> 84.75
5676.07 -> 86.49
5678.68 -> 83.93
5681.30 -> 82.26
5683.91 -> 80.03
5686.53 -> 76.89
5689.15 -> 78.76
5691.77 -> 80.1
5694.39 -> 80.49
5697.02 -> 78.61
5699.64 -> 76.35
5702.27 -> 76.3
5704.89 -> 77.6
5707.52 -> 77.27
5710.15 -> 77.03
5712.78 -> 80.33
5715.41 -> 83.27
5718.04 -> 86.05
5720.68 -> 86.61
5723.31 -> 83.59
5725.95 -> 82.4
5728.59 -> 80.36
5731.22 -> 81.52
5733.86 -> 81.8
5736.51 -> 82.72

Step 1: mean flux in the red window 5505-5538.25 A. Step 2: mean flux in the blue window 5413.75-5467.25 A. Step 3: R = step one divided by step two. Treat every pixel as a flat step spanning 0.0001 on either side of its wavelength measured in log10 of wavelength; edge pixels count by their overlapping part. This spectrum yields 1.03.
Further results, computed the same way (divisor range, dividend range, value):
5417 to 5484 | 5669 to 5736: 1.04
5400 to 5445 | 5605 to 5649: 1.04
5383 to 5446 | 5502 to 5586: 1.04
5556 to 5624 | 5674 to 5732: 1.03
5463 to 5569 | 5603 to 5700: 1.00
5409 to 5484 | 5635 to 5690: 1.03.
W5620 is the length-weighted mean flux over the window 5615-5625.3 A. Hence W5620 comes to 80.8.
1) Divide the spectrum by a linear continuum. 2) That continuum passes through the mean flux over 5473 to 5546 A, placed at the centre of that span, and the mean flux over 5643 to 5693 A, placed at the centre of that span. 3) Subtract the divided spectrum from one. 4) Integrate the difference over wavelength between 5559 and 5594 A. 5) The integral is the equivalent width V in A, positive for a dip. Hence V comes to 0.9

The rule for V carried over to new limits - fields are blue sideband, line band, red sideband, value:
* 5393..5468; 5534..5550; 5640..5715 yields -0.80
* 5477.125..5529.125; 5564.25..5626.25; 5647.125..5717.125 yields 1.15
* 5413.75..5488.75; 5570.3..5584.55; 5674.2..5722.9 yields 0.25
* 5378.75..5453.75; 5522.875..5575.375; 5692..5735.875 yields -1.03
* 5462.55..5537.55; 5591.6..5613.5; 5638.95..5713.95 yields 0.24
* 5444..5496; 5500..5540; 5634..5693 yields -1.21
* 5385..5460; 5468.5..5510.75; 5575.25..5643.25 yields -0.55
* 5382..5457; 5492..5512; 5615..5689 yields -0.75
